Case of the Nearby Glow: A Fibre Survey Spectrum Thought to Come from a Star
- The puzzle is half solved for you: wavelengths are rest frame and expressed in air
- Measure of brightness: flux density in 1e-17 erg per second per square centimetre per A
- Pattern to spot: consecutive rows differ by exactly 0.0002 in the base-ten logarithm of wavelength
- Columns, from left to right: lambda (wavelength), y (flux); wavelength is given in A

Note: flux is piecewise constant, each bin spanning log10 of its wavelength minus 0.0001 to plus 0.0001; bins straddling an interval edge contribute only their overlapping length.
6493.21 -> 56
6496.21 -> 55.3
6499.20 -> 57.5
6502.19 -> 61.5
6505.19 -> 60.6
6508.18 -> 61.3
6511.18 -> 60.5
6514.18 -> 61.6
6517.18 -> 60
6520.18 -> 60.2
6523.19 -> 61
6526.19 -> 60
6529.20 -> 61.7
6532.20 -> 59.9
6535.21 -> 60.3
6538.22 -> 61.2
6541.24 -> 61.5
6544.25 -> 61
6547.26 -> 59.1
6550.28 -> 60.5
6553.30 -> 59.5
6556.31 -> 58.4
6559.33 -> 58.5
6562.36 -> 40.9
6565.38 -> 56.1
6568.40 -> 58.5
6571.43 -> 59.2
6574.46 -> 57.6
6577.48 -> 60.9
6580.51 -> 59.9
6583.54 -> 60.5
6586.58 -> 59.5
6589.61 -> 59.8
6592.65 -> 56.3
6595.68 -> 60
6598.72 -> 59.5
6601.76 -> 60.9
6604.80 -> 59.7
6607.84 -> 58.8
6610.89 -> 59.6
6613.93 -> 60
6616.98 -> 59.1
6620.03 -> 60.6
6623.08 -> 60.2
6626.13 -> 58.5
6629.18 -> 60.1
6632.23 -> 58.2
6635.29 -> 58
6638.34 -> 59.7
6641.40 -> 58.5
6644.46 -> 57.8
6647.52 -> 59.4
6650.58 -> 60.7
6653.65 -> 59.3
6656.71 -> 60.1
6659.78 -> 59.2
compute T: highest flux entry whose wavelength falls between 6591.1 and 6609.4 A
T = 60.9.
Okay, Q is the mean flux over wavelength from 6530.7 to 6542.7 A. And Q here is 60.7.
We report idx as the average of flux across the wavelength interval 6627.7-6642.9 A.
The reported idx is 58.9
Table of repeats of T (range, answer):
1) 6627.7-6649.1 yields 60.1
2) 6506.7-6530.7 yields 61.7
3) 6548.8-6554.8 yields 60.5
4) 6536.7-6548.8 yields 61.5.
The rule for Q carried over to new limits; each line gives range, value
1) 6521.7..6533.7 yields 60.7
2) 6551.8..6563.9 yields 54.3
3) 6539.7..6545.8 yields 61.2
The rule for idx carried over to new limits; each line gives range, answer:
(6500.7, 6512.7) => 61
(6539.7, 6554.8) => 60.3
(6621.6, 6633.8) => 59.2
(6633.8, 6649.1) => 58.7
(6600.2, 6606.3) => 60.3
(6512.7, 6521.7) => 60.6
